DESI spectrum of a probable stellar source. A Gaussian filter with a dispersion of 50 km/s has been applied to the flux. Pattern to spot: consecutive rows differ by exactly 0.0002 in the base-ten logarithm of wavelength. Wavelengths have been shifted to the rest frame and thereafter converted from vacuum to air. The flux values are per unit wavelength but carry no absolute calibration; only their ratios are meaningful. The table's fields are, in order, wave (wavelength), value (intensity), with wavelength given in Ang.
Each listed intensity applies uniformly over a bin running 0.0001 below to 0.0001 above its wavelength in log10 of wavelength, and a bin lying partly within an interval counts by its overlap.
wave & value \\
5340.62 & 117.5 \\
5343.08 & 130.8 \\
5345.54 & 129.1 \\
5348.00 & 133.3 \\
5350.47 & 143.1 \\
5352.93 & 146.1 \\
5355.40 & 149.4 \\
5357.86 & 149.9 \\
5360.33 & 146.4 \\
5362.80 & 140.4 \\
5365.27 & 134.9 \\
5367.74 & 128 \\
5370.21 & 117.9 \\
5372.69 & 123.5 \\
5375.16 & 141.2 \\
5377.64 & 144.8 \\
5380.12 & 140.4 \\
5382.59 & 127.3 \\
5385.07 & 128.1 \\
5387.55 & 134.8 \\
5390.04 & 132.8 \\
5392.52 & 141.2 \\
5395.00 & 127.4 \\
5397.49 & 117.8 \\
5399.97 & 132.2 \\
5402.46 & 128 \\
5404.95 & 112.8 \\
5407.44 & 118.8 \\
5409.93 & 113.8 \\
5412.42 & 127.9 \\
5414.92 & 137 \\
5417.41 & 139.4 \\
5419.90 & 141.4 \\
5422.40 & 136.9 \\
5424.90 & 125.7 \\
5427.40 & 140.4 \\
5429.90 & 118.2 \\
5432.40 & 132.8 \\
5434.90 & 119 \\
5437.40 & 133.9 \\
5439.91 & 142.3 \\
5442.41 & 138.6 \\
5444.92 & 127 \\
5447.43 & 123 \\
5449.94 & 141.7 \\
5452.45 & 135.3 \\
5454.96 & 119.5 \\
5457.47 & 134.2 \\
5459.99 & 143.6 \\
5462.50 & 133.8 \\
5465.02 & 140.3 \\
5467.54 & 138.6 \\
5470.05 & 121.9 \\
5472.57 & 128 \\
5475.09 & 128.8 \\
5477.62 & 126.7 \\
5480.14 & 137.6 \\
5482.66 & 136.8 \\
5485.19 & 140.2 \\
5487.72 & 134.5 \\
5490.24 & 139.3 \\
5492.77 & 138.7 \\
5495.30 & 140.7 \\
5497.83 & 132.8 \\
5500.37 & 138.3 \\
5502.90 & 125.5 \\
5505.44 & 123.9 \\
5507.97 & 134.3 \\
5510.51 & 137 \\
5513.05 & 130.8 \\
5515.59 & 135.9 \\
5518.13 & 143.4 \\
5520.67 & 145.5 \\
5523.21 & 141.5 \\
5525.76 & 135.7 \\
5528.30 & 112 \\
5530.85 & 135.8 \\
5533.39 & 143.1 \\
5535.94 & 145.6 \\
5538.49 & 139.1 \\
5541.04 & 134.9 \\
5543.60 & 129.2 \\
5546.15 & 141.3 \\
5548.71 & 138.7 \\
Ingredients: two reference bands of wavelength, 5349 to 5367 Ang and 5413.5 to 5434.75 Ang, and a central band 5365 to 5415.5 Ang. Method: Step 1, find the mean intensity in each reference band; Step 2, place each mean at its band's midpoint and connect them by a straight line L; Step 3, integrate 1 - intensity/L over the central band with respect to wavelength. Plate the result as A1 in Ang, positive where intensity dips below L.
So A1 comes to 3.5 Ang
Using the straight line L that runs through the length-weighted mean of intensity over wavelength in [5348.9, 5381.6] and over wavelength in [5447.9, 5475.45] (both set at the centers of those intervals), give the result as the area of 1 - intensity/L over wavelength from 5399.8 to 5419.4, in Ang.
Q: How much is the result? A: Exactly 1.4 Ang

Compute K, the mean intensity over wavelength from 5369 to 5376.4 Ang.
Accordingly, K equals 128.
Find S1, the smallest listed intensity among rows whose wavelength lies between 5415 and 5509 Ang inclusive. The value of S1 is 118.2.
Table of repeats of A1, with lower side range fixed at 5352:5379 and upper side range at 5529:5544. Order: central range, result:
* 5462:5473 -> 0.40 Ang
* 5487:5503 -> 0.14 Ang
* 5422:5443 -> 0.97 Ang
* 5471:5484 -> 0.60 Ang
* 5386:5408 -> 1.68 Ang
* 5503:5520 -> 0.44 Ang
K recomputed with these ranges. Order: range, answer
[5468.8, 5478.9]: 126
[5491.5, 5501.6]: 138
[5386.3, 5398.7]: 131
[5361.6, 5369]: 134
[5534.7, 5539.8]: 142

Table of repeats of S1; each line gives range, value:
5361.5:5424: 112.8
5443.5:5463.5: 119.5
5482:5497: 134.5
